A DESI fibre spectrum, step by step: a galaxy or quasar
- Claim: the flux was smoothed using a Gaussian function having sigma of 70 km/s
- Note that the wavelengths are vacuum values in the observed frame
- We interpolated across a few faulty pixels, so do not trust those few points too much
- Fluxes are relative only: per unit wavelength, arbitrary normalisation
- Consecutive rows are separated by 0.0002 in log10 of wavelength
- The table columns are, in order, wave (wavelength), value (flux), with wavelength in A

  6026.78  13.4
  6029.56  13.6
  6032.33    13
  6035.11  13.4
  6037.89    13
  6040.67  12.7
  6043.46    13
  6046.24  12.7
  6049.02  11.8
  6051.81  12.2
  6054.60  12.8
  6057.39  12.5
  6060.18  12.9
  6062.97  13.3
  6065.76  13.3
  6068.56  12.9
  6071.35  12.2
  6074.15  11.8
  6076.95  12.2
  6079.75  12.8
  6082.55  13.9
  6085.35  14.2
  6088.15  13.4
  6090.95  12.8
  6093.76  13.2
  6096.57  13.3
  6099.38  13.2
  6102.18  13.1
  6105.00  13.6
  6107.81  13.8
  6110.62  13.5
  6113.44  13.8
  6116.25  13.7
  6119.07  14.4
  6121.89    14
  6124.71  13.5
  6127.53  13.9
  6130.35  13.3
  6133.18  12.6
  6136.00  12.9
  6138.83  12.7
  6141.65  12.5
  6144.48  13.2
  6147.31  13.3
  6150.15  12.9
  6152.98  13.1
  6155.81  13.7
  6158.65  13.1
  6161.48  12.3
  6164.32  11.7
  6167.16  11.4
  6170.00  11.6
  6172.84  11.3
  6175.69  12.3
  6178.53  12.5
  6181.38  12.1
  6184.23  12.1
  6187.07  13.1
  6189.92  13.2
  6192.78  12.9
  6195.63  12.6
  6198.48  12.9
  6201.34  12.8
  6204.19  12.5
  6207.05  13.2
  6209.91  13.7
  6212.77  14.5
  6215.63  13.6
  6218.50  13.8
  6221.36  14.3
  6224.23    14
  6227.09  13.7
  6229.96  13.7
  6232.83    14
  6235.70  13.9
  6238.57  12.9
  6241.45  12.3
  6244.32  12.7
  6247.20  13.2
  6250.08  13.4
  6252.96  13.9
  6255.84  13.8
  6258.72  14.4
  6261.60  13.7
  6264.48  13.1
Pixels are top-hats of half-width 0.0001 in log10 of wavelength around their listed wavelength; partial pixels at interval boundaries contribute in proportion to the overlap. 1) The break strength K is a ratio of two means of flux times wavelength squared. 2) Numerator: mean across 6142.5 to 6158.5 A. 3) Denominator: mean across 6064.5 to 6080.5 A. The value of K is 1.1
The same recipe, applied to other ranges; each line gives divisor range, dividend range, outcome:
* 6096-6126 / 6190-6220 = 1.00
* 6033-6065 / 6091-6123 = 1.08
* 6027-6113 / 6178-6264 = 1.07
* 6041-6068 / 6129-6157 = 1.05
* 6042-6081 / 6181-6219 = 1.09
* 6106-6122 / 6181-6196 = 0.94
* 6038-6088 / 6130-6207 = 1.02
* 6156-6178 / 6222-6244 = 1.14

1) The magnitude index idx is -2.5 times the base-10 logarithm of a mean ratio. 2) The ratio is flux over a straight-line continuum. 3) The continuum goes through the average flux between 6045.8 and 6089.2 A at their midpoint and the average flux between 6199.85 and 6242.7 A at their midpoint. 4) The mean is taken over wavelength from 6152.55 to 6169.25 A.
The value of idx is 0.06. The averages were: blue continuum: 12.8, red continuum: 13.5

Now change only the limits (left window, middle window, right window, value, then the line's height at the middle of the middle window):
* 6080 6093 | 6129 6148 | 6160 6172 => -0.05 mag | 12.3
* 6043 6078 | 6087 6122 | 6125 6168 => -0.06 mag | 12.7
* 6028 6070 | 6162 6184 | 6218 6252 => 0.12 mag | 13.3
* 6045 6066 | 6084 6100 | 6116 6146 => -0.03 mag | 13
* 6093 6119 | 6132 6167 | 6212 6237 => 0.07 mag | 13.7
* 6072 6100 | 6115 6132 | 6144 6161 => -0.05 mag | 13.1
